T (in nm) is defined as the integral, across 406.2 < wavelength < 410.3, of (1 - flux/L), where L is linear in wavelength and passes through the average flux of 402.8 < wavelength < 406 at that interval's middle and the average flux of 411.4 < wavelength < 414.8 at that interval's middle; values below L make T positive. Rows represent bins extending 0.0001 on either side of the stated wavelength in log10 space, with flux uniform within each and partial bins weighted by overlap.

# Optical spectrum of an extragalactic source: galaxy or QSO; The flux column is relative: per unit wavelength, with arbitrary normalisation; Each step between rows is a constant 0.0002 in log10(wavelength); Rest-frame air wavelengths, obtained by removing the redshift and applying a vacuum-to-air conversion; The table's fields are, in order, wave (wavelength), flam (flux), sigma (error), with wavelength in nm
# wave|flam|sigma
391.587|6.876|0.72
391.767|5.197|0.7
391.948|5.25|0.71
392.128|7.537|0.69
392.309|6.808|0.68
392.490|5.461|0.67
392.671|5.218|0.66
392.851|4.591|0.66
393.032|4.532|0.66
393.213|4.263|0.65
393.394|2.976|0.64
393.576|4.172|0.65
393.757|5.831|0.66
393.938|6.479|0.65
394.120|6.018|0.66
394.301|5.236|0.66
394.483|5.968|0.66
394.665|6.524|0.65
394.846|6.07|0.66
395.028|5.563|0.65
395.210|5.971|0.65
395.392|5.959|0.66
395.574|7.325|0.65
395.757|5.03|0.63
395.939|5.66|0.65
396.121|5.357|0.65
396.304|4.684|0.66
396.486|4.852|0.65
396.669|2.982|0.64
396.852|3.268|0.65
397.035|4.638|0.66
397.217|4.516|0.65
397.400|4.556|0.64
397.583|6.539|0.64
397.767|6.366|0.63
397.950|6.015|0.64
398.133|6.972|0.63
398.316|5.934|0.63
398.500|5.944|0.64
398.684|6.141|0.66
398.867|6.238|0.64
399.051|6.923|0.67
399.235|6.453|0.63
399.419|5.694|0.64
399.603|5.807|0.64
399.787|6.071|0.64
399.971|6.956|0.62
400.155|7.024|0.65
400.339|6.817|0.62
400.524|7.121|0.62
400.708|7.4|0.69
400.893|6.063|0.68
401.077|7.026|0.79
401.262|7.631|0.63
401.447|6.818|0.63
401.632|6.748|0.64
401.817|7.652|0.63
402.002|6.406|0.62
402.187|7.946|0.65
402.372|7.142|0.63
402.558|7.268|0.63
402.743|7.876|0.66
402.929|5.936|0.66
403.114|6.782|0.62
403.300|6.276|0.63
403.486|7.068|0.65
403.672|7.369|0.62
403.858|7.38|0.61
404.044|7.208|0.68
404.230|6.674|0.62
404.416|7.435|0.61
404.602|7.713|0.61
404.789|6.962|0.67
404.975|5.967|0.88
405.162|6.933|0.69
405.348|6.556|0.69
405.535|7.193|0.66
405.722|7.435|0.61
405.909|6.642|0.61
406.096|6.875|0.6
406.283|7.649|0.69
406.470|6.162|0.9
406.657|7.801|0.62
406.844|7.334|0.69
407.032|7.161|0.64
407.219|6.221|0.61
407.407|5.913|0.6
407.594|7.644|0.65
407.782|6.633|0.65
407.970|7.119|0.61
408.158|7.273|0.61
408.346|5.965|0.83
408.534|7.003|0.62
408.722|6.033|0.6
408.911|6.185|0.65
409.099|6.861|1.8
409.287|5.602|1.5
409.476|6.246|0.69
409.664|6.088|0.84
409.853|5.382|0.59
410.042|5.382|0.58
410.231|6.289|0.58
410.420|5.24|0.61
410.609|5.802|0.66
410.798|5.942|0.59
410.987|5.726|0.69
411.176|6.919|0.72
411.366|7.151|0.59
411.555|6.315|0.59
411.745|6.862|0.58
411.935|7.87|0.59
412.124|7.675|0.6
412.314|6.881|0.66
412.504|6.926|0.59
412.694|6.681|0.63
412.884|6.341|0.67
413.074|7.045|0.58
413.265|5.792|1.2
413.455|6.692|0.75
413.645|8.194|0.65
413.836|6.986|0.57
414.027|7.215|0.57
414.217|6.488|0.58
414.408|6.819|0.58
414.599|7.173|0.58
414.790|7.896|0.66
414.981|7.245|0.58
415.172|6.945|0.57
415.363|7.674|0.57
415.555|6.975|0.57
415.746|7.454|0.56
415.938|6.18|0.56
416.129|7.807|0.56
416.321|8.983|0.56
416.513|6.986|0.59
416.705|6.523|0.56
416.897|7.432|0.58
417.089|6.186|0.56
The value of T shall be 0.24 nm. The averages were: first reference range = 6.92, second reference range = 6.97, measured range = 6.54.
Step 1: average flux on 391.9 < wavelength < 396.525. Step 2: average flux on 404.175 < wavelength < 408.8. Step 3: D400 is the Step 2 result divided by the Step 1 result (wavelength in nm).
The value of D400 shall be 1.2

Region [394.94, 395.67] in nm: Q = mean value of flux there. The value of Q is 6.2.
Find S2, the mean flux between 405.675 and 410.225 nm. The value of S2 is 6.59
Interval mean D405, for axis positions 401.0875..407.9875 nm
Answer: 7.01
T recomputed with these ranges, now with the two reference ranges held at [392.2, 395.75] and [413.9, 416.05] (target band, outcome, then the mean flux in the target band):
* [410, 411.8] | 0.17 nm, 6.17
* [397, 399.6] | -0.04 nm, 5.95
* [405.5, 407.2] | -0.17 nm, 7.1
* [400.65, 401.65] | -0.15 nm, 6.95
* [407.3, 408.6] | -0.04 nm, 6.78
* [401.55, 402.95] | -0.24 nm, 7.18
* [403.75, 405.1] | -0.16 nm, 7.05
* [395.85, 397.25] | 0.30 nm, 4.49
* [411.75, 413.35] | 0.00 nm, 6.9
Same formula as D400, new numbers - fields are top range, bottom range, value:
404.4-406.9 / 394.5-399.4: 1.25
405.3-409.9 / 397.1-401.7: 1.05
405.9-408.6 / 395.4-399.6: 1.24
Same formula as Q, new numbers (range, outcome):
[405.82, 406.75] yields 7.03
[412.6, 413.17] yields 6.68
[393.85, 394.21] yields 6.24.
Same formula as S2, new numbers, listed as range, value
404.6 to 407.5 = 6.88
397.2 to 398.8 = 5.96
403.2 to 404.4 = 7.02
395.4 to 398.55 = 5.34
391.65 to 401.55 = 5.79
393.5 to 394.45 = 5.6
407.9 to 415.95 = 6.67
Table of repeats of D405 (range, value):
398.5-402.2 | 6.7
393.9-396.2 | 5.93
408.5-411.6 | 6.11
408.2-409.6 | 6.31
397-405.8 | 6.67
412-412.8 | 7.07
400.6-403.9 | 7.04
